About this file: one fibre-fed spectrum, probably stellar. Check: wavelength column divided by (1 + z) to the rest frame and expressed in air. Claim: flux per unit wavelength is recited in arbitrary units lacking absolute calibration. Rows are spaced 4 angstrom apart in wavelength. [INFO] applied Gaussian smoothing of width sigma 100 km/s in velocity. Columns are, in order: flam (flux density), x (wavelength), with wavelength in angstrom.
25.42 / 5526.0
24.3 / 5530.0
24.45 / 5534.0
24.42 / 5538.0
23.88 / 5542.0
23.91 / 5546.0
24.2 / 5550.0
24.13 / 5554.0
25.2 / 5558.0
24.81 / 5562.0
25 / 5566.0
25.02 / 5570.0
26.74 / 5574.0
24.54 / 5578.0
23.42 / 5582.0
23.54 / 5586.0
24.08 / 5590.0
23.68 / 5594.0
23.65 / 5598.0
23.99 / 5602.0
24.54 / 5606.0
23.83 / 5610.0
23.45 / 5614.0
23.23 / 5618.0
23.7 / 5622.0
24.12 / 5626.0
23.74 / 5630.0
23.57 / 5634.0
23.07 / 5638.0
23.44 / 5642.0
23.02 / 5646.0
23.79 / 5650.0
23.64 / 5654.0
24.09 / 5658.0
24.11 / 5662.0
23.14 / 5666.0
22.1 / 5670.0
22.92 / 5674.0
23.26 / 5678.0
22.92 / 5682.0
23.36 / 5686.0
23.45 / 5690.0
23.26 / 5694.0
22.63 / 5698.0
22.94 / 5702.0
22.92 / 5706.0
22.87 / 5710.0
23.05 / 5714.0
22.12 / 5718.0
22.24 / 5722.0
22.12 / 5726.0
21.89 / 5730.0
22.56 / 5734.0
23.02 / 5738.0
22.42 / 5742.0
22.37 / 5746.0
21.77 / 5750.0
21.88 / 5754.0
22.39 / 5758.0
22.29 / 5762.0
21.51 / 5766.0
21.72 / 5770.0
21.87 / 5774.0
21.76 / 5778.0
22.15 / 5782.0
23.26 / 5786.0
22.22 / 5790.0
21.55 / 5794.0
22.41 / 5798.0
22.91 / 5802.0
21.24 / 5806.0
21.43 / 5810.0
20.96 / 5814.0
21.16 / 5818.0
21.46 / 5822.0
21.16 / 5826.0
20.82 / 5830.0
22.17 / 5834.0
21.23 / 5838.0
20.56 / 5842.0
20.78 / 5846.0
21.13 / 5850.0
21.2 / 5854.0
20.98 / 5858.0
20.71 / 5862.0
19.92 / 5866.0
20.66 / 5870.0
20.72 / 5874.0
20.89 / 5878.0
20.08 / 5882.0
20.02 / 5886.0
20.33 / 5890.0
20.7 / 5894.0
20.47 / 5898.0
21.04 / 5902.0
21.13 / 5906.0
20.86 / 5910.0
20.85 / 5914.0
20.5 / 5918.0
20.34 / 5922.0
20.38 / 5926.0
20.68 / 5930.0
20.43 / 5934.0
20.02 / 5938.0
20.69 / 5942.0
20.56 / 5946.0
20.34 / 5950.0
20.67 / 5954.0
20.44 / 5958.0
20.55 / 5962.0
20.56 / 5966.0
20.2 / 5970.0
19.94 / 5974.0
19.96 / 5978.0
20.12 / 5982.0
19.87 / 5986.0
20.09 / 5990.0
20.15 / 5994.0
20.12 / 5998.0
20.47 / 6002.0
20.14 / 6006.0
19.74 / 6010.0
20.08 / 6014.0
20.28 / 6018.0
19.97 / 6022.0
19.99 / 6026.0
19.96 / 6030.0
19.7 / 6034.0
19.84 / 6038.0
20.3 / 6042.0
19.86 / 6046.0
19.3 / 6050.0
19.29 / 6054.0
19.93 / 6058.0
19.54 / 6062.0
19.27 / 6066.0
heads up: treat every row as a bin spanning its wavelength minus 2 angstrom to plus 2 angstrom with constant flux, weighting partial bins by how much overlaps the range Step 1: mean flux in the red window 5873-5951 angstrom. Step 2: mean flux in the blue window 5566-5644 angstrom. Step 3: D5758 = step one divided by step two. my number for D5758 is 0.86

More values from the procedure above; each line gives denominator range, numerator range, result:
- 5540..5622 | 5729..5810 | 0.91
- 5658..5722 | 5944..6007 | 0.88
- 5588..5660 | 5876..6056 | 0.85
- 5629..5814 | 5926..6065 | 0.89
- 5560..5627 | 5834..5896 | 0.86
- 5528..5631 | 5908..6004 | 0.84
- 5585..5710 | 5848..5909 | 0.88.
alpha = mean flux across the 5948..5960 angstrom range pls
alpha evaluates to 20.5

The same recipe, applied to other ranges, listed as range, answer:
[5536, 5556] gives 24.1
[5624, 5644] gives 23.6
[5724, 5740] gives 22.4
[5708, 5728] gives 22.5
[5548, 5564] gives 24.6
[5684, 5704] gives 23.1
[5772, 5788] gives 22.3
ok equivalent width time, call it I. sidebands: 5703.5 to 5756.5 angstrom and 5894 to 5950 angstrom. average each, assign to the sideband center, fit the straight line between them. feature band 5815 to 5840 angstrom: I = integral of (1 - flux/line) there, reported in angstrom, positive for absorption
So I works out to 0.20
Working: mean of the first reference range 22.4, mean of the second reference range 20.6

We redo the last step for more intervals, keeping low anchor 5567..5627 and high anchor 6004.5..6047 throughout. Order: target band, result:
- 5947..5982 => 0.43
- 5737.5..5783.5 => 0.98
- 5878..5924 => 1.30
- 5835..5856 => 0.67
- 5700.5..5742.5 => 0.66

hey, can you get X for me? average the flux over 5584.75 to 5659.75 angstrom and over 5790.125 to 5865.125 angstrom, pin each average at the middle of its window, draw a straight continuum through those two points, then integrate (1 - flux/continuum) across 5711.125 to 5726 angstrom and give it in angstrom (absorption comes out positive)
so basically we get 0.1 angstrom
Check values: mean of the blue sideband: 23.7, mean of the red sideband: 21.3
